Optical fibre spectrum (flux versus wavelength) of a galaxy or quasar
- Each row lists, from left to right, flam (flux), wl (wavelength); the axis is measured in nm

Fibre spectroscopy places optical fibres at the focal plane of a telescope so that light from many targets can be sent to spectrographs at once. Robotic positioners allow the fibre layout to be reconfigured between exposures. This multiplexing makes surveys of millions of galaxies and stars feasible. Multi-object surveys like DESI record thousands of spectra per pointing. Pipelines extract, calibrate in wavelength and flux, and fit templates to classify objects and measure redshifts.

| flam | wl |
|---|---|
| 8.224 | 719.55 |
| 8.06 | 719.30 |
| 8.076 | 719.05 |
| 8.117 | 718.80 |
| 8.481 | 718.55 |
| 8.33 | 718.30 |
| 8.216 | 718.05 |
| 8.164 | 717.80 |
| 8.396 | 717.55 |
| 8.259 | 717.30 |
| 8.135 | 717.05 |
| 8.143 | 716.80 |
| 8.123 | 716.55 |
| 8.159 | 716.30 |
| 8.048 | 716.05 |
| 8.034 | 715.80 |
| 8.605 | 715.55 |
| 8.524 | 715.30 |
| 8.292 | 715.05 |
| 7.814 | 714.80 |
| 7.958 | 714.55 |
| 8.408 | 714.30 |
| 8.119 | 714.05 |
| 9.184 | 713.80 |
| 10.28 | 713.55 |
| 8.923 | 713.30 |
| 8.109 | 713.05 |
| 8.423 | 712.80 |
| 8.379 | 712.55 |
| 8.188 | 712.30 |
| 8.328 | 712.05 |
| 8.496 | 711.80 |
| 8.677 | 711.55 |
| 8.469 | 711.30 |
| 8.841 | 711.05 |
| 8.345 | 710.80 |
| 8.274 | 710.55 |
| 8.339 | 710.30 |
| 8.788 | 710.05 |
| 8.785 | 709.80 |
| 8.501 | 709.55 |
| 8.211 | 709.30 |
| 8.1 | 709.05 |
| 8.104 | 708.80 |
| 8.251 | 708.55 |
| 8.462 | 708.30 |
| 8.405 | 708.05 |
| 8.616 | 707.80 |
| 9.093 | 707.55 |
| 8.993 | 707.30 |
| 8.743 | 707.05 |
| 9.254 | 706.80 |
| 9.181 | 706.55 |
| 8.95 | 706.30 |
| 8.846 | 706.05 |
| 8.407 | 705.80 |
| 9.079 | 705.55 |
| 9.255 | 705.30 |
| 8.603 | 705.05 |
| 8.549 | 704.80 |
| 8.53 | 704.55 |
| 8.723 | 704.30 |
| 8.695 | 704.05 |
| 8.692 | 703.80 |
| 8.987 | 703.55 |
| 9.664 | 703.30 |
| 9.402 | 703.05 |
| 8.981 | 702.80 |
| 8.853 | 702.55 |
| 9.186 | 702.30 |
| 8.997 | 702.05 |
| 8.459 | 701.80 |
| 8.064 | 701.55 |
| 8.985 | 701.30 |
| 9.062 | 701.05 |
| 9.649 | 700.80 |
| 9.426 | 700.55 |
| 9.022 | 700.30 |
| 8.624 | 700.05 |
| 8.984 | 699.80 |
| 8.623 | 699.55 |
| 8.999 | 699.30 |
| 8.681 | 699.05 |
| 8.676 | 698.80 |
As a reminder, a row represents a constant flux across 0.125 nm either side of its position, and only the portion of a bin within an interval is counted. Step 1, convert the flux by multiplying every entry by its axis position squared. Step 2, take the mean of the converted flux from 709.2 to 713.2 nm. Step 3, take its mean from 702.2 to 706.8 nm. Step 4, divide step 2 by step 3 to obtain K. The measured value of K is 0.96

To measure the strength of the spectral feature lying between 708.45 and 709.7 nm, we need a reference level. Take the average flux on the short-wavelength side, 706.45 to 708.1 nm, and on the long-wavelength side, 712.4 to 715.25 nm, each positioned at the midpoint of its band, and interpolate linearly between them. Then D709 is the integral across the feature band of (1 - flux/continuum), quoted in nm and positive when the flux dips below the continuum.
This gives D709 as 0.08 nm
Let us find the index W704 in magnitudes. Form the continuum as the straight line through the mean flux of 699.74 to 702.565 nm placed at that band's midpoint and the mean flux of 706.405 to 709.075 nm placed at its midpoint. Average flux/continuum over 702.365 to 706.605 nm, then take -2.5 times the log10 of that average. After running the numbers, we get -0.01 mag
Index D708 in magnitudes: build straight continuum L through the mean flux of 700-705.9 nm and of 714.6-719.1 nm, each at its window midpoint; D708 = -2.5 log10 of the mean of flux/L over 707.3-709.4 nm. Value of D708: 0.03 mag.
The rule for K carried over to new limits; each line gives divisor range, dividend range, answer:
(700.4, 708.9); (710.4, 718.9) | 0.97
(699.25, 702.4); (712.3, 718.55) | 0.98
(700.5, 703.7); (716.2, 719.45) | 0.95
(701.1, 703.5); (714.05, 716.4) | 0.95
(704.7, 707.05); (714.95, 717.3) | 0.95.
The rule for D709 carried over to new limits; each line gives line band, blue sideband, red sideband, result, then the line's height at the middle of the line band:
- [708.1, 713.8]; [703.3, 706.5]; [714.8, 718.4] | -0.009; 8.51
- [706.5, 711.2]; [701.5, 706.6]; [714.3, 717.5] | 0.006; 8.59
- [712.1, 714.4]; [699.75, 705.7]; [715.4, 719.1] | -0.066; 8.42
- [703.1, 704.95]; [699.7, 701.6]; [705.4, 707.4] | 0.023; 8.97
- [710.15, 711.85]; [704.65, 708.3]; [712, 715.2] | 0.025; 8.62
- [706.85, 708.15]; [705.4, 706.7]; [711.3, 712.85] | -0.002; 8.79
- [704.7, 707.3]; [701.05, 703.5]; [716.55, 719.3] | -0.033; 8.78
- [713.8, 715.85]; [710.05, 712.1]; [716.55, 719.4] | 0.014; 8.34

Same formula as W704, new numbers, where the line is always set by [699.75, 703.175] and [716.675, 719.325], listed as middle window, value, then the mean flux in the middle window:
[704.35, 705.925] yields 0.009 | 8.74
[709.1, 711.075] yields 0.013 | 8.48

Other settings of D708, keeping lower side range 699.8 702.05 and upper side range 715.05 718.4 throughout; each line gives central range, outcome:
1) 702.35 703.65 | -0.042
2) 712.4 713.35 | -0.001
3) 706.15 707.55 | -0.044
